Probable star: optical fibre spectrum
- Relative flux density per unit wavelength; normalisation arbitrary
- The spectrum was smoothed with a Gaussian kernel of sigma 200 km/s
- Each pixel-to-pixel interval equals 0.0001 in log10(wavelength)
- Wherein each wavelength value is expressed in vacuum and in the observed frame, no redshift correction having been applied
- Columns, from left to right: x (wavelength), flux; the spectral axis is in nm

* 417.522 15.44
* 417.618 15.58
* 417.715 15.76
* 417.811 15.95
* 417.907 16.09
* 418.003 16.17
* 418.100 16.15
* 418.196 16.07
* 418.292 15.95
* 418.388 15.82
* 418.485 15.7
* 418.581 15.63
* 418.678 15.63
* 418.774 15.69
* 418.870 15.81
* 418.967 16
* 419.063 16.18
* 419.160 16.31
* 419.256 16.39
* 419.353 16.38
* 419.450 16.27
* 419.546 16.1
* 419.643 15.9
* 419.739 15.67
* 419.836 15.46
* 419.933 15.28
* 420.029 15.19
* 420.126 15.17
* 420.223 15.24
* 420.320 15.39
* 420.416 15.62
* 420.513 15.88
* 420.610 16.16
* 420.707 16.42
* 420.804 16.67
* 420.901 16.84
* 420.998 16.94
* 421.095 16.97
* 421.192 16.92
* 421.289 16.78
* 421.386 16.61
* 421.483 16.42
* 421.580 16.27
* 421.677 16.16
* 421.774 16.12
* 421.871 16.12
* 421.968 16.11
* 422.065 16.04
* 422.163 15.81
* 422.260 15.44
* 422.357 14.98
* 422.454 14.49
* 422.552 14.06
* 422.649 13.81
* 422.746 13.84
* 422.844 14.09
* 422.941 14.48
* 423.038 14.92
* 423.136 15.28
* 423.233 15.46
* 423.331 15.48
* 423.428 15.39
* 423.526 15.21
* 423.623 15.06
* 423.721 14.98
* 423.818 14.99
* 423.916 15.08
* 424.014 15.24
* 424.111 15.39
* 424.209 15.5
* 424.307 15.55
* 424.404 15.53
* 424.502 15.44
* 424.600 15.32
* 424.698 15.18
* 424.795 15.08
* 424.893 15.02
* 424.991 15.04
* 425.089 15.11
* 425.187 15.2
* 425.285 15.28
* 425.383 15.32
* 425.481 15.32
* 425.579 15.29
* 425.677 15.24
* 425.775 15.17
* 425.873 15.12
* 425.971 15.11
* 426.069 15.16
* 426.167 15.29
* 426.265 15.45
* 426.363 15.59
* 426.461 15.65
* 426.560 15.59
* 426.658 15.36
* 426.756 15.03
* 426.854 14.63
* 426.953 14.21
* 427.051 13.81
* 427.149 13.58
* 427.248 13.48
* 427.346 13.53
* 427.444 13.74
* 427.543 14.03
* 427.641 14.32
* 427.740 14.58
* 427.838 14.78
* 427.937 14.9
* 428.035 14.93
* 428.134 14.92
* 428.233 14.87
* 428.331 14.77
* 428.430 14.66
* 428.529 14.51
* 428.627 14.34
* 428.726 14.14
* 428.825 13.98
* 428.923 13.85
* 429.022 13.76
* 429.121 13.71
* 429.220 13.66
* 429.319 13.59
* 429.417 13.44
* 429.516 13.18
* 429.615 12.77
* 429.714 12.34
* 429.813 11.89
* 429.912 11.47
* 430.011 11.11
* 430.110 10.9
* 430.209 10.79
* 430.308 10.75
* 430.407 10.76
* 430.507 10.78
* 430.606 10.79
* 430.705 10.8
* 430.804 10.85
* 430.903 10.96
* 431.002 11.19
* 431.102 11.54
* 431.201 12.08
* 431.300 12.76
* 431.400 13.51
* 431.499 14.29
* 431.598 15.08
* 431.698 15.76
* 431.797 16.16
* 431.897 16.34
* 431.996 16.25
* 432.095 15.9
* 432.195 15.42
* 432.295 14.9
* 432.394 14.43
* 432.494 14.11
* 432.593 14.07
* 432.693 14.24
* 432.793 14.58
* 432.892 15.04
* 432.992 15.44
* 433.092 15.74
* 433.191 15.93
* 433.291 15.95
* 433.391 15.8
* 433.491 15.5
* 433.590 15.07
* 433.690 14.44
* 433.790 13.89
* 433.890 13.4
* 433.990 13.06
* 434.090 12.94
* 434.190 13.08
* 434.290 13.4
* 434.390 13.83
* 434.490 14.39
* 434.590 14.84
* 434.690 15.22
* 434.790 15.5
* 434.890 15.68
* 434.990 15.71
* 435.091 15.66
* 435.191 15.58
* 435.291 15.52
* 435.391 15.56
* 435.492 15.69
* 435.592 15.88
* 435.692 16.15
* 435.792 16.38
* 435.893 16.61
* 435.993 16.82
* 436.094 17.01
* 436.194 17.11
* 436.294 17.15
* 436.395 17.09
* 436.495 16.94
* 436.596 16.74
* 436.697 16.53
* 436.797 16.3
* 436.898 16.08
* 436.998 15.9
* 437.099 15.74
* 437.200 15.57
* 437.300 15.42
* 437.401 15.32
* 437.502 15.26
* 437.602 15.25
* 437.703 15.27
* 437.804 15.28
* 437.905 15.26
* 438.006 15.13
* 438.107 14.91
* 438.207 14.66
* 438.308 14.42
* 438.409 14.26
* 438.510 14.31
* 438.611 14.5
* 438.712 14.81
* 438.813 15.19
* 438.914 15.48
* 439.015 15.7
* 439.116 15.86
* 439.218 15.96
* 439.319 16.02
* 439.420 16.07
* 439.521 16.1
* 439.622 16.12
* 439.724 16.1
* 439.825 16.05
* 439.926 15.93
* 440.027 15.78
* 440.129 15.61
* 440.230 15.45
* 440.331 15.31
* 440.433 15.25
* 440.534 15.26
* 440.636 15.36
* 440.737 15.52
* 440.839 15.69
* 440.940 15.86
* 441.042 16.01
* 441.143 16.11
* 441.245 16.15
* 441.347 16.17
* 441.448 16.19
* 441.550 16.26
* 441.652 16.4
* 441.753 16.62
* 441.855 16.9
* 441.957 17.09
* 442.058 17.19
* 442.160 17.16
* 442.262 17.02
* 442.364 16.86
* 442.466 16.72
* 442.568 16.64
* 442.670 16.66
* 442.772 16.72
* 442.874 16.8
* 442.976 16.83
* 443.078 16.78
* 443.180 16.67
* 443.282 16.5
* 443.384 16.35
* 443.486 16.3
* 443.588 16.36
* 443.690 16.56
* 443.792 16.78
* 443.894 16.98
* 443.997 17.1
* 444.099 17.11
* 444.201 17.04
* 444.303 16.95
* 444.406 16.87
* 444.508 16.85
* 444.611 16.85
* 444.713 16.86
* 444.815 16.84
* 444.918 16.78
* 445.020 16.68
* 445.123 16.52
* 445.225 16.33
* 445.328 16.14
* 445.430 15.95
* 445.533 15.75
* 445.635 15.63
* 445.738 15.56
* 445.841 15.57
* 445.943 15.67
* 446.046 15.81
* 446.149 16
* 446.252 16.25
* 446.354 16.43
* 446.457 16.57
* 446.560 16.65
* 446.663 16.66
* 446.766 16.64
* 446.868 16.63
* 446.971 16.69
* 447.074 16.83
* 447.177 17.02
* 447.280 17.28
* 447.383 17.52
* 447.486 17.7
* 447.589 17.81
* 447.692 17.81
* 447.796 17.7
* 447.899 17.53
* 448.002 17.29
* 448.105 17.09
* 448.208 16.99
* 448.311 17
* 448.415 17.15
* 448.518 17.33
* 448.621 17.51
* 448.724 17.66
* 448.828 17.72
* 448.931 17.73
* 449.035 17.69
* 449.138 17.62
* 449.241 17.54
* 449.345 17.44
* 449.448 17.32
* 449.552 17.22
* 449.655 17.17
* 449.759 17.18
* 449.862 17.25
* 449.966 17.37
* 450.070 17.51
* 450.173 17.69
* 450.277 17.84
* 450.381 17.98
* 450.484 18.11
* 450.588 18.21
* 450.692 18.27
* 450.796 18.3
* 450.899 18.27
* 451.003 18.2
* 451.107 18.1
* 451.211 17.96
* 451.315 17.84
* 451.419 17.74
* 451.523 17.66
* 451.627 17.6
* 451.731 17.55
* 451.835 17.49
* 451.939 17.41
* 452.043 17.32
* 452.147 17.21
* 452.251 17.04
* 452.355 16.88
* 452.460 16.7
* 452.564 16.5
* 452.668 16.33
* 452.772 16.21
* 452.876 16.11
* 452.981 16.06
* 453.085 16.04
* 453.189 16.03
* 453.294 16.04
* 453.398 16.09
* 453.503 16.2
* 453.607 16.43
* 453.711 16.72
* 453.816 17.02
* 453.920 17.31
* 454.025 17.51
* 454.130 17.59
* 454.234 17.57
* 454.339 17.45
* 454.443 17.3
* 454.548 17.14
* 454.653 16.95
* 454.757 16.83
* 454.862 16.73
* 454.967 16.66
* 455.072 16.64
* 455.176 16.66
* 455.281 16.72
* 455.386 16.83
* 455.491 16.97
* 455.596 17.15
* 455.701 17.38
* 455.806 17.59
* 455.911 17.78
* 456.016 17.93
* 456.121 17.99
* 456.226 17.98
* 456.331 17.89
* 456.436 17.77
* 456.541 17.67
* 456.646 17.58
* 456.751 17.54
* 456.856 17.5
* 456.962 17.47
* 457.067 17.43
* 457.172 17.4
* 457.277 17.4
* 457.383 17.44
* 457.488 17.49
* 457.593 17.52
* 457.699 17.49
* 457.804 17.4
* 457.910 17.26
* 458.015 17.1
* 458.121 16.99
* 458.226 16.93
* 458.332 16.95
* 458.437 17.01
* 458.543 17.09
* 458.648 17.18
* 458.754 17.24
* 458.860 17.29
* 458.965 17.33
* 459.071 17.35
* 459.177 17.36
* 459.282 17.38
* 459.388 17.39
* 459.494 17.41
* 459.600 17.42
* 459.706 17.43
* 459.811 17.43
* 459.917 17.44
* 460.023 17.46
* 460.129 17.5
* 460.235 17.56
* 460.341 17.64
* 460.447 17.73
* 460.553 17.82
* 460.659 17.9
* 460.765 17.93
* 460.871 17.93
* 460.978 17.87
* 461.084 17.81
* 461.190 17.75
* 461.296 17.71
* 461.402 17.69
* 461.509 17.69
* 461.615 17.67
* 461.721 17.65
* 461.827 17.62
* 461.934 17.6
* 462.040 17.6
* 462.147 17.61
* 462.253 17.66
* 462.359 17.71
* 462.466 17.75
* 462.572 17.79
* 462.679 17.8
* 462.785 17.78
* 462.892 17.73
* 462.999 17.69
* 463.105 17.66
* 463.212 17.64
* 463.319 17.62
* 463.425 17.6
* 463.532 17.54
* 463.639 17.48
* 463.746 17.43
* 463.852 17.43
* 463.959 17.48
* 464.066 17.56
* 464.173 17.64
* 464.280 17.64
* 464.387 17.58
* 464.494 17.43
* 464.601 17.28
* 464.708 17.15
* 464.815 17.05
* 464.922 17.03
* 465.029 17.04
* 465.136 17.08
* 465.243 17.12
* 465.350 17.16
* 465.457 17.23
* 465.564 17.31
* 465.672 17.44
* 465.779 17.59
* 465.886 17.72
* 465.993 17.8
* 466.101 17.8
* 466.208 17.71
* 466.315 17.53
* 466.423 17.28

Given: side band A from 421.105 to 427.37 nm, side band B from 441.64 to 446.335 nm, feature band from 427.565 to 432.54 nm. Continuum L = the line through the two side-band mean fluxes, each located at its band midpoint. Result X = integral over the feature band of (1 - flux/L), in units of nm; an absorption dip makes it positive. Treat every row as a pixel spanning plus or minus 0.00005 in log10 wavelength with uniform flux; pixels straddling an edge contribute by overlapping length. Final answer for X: 0.70 nm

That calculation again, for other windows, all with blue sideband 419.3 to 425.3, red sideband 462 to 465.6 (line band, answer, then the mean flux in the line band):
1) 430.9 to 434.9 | 0.394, 14.5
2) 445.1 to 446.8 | 0.055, 16.1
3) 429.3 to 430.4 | 0.275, 11.9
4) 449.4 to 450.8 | -0.067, 17.6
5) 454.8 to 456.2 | -0.006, 17.2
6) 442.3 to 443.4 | -0.013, 16.7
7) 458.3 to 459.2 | 0.002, 17.2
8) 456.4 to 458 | -0.029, 17.5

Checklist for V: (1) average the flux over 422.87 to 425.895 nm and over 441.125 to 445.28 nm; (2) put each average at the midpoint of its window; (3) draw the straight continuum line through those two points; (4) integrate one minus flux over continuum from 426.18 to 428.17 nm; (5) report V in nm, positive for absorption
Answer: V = 0.10 nm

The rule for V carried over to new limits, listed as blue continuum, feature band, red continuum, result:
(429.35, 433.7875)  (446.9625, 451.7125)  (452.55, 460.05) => -0.429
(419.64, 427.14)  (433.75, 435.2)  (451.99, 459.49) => 0.146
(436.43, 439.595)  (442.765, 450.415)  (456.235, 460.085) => -0.285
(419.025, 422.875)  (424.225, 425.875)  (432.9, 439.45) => 0.047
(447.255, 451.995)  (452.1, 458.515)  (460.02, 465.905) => 0.189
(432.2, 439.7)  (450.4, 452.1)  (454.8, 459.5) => -0.113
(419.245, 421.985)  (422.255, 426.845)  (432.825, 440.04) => 0.240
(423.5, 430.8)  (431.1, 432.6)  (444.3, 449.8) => 0.016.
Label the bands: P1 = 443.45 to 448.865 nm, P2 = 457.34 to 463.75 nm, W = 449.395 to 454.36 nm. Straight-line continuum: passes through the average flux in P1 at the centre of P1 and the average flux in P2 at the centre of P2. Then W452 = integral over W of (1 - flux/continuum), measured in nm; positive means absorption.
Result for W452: -0.048 nm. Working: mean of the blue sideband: 16.8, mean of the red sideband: 17.5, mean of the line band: 17.2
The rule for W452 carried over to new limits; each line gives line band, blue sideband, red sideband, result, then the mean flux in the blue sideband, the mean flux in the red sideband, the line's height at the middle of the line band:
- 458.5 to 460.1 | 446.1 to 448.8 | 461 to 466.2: 0.01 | 17.1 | 17.5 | 17.4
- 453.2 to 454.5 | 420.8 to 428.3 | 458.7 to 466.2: 0.01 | 15.2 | 17.5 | 17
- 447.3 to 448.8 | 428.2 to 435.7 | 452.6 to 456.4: -0.13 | 13.9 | 16.9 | 16.1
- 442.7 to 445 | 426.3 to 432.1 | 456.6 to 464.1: -0.20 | 13.6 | 17.5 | 15.4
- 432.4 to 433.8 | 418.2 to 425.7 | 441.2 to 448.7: 0.10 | 15.6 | 16.7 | 16.1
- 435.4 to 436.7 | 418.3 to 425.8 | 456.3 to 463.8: -0.02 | 15.6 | 17.5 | 16.3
